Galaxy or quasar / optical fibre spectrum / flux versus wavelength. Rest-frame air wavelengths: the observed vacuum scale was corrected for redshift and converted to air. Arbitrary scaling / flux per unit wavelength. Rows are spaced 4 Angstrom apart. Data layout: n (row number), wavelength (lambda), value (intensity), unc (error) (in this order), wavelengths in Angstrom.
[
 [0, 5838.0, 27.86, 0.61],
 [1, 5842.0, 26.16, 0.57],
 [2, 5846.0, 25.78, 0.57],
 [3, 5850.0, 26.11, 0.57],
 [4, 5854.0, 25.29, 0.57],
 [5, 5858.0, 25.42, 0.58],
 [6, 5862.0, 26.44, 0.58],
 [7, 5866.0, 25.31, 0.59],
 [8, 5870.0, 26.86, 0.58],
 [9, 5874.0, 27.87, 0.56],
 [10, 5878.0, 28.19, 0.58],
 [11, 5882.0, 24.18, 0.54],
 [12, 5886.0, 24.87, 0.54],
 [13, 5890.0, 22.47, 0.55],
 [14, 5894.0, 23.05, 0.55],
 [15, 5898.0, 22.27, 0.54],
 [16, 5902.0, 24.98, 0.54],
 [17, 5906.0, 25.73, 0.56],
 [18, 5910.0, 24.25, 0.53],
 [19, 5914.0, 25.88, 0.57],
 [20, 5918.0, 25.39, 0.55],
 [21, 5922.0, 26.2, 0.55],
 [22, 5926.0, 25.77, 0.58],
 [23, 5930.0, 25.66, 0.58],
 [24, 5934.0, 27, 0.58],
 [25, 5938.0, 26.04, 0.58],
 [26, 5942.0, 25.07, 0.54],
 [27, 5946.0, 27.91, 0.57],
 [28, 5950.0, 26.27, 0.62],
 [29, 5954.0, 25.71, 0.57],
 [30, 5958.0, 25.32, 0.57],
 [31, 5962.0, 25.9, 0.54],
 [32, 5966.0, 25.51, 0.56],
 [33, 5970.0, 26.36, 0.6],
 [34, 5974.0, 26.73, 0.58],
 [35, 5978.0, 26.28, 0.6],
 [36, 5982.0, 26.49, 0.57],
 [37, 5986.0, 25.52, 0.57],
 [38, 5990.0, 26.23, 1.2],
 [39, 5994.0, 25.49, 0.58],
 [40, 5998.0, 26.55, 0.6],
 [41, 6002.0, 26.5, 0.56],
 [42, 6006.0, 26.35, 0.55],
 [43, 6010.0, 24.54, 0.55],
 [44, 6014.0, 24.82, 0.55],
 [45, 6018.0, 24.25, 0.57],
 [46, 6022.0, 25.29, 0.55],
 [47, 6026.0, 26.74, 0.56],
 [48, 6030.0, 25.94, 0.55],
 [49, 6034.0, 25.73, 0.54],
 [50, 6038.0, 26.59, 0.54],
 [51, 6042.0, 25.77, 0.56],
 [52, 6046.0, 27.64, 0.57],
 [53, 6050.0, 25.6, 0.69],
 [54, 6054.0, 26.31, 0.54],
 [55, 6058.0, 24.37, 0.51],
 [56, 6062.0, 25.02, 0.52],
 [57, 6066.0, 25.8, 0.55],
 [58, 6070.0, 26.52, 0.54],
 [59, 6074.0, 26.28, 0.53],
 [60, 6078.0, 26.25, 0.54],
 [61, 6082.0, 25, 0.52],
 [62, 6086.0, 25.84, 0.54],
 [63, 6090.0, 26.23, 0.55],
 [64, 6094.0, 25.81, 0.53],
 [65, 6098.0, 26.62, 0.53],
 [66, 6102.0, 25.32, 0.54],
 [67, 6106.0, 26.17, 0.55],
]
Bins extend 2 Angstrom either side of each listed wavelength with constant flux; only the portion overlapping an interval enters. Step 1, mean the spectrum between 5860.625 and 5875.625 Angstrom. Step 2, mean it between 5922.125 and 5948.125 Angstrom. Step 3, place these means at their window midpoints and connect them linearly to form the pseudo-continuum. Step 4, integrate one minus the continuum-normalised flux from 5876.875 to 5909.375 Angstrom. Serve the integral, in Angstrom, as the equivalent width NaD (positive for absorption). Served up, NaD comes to 2.59 Angstrom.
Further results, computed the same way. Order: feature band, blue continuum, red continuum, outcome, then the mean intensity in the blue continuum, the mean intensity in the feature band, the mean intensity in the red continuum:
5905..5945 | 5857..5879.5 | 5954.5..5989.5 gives 0.87 Angstrom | 26.7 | 25.8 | 26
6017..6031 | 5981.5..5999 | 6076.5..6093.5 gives 0.17 Angstrom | 26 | 25.6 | 25.8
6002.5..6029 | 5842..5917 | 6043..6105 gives 0.32 Angstrom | 25.3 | 25.4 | 25.9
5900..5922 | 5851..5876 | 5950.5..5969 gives 0.52 Angstrom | 26.2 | 25.3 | 25.7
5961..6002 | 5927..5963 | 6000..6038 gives -0.42 Angstrom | 26.1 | 26.1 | 25.6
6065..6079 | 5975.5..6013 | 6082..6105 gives -0.18 Angstrom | 26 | 26.2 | 25.9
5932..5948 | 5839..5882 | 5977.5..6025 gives -0.34 Angstrom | 26.3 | 26.5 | 25.7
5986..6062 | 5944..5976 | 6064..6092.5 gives 0.88 Angstrom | 26.2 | 25.8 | 26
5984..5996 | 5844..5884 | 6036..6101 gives 0.13 Angstrom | 26.1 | 25.7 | 26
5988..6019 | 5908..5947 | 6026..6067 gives 0.32 Angstrom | 25.9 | 25.6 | 25.9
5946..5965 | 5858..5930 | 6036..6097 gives -0.36 Angstrom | 25.3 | 26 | 25.9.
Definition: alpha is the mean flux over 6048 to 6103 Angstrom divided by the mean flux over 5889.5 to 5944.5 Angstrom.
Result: 1.0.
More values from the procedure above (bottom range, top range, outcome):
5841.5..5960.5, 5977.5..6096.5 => 1.01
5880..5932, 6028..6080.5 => 1.05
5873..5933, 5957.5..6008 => 1.04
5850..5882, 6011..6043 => 0.97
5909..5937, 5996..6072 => 1.00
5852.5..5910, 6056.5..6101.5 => 1.02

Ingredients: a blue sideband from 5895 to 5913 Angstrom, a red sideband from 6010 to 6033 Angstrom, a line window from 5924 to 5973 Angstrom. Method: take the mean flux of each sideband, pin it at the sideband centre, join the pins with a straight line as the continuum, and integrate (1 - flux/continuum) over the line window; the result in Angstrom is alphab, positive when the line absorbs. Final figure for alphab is -2.67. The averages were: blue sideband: 24.3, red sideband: 25.3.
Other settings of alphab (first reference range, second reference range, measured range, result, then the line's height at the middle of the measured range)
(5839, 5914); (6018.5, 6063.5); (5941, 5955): -0.4 Angstrom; 25.6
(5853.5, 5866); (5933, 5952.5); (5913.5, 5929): 0.3 Angstrom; 26.2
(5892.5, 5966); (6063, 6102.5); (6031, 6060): -0.2 Angstrom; 25.9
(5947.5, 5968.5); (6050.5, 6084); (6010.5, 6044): 0.2 Angstrom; 25.7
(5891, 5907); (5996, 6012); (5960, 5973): -0.4 Angstrom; 25.2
